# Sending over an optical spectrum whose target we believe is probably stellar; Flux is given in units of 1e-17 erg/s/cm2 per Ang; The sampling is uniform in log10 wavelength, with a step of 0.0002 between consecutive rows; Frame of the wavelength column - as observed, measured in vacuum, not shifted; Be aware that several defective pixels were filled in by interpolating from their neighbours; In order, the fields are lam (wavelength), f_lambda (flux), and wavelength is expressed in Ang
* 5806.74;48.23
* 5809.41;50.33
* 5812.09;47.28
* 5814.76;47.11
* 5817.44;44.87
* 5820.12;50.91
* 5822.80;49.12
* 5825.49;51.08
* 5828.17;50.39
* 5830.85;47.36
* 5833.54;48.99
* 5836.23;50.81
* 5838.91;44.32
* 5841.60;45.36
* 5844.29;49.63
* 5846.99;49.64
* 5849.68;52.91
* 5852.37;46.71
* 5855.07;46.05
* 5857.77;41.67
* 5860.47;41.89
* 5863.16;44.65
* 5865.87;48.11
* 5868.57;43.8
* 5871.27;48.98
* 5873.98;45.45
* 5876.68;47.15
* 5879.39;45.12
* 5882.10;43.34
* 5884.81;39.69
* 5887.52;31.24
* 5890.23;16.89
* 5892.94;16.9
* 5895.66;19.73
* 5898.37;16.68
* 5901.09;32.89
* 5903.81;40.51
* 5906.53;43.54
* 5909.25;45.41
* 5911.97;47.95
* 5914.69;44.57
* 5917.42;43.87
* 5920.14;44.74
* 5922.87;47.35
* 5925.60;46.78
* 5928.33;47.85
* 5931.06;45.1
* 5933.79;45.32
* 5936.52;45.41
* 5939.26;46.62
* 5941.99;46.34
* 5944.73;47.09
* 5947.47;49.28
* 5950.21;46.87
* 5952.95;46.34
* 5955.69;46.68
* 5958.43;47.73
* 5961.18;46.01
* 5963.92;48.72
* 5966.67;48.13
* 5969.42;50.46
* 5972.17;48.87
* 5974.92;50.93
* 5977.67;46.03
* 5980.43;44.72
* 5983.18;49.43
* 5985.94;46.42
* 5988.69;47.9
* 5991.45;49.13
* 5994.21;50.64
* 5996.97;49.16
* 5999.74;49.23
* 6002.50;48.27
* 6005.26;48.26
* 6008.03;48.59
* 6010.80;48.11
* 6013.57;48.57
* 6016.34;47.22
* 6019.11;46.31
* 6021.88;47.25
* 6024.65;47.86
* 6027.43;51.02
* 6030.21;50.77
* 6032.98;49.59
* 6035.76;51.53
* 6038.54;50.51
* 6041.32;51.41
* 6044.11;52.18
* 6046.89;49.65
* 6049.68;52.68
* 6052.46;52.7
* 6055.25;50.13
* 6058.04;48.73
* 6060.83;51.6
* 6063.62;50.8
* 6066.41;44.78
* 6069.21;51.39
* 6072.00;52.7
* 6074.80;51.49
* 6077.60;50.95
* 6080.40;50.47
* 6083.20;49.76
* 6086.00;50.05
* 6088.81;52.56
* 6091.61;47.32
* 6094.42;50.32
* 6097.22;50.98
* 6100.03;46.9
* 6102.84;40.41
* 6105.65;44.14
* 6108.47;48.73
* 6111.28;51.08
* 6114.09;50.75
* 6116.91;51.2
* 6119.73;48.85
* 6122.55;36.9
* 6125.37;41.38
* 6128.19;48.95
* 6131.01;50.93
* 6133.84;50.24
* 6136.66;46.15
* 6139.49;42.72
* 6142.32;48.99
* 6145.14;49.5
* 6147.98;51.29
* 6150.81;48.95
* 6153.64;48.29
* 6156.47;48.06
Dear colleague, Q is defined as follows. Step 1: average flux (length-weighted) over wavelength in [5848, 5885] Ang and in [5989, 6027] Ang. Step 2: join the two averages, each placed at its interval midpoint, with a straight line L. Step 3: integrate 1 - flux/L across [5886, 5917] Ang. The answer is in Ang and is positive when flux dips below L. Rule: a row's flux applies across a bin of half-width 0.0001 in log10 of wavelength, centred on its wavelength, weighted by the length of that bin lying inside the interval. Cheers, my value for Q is 9.1 Ang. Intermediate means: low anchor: 45.6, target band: 32.8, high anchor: 48.4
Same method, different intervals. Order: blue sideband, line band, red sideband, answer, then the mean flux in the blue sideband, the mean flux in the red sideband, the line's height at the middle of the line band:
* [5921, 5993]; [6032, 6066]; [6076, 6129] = -2.17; 47.4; 48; 47.8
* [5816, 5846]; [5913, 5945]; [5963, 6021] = 1.63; 48.4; 48.3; 48.4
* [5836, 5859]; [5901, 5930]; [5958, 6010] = 1.94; 47.3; 48.4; 47.8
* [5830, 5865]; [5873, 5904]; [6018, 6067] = 9.80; 46.9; 50.1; 47.6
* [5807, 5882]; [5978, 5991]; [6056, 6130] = 0.24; 47.3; 48.6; 48.1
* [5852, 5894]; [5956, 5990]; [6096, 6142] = -3.80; 40.5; 46.9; 43.1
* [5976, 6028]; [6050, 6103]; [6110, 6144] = -2.57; 48.1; 47.4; 47.6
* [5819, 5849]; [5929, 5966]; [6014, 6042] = 1.78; 48.9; 49.3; 49.1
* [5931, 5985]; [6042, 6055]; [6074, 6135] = -1.00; 47.4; 48.3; 48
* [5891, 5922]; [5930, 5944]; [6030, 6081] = -2.48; 35.9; 50.7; 38.9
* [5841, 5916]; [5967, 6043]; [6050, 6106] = -4.23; 40.5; 49.6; 46.3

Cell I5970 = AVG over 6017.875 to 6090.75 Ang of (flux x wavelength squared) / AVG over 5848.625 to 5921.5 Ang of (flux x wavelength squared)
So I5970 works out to 1.33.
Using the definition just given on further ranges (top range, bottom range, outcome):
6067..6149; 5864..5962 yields 1.23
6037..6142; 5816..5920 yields 1.24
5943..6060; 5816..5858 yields 1.07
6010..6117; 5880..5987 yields 1.21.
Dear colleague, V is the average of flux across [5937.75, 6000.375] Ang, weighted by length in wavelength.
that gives 47.9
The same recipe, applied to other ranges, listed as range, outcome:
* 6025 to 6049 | 50.7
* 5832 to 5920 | 41.4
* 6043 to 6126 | 49.1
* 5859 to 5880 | 45.6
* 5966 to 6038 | 48.7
